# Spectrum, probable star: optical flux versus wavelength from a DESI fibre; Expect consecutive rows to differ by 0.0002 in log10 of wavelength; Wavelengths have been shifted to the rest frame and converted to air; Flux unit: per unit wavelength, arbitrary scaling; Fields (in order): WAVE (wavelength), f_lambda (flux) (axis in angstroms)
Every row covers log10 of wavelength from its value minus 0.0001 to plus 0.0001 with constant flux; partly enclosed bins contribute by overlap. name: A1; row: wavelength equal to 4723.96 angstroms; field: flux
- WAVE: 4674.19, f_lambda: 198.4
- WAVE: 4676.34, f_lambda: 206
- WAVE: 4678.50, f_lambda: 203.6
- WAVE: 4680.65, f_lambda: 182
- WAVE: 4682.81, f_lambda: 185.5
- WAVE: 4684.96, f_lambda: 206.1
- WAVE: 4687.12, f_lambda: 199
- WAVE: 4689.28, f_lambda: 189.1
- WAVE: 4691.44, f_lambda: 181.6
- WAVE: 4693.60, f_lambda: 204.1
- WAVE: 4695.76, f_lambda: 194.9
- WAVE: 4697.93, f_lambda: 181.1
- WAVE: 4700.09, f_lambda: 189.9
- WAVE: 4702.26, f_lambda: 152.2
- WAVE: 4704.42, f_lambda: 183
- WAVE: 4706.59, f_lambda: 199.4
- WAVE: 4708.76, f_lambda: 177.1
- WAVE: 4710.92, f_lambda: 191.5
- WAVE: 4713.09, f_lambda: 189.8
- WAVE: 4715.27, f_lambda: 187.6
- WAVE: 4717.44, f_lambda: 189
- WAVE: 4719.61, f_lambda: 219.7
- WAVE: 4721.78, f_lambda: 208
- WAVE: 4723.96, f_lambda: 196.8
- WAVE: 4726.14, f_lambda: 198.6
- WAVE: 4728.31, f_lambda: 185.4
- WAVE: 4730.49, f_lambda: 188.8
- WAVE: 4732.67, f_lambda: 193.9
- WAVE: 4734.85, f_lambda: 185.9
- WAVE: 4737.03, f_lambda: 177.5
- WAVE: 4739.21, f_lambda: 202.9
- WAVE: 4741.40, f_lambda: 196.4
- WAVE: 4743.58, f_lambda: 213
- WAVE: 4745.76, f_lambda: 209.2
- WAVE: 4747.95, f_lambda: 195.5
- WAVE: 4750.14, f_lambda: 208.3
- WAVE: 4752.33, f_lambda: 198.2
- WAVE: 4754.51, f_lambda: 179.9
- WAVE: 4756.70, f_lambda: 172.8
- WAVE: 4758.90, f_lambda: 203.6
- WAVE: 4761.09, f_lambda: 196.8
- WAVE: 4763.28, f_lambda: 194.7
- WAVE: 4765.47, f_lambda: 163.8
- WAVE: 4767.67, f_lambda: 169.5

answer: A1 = 196.8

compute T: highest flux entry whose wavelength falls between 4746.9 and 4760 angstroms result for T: 208.3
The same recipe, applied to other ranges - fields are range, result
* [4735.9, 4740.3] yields 202.9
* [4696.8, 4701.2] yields 189.9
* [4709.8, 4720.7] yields 219.7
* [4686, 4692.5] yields 199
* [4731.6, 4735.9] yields 193.9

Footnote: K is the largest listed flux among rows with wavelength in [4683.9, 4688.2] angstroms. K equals 206.1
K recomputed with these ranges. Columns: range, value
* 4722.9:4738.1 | 198.6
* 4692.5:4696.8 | 204.1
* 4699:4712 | 199.4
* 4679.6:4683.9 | 185.5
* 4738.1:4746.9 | 213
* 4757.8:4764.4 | 203.6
